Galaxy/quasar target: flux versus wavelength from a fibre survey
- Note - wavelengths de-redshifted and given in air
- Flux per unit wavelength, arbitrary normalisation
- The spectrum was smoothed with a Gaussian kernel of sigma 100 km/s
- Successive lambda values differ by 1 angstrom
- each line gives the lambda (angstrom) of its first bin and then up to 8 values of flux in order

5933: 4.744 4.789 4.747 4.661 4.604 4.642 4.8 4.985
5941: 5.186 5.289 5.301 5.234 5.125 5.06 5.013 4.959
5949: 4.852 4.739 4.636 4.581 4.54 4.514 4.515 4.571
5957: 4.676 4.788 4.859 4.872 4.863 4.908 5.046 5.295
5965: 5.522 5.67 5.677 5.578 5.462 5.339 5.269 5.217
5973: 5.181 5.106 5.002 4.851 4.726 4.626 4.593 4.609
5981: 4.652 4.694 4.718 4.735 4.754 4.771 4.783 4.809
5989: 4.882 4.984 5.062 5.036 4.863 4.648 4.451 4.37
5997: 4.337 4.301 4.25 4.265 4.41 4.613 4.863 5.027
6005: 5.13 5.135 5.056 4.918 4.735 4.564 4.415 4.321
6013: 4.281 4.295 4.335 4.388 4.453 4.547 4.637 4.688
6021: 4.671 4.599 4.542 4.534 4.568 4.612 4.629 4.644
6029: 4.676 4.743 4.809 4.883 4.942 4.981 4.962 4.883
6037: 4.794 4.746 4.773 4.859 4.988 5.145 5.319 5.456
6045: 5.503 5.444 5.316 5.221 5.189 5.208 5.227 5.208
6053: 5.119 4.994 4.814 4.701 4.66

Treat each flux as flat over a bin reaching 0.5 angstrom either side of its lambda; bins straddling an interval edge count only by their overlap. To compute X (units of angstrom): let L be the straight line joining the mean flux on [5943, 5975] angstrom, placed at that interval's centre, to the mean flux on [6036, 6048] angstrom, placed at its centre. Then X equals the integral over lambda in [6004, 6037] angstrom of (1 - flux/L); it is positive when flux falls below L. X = 2.67 angstrom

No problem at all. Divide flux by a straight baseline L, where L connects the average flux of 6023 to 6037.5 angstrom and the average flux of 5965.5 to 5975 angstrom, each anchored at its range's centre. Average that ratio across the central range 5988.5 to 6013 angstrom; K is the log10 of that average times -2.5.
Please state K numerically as 0.08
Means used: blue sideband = 5.37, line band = 4.68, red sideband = 4.75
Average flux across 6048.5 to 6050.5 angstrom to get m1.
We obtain 5.2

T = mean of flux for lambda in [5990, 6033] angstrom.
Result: 4.63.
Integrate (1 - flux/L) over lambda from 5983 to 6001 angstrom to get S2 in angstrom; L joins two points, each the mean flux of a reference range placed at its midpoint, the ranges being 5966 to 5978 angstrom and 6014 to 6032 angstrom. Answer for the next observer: 1.13 angstrom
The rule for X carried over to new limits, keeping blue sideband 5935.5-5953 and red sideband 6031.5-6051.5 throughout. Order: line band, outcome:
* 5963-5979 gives -0.8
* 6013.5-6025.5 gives 1.3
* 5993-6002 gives 1.1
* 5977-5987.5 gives 0.6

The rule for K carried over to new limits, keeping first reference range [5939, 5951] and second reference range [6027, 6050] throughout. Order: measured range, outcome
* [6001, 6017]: 0.08 mag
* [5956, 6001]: 0.03 mag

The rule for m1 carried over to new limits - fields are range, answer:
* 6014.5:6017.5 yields 4.39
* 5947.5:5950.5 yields 4.85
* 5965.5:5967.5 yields 5.67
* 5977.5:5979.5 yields 4.61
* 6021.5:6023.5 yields 4.57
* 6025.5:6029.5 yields 4.64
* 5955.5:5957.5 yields 4.62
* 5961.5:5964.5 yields 5.08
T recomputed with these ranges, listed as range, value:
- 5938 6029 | 4.81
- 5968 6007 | 4.82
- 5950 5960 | 4.65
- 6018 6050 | 4.89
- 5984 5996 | 4.8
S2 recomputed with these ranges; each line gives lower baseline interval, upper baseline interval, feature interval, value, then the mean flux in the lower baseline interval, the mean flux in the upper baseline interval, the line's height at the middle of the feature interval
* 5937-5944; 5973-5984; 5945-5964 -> 0.5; 5.02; 4.78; 4.93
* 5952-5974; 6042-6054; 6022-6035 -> 1.3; 5.05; 5.27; 5.22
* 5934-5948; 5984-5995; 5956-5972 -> -0.9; 4.97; 4.83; 4.9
